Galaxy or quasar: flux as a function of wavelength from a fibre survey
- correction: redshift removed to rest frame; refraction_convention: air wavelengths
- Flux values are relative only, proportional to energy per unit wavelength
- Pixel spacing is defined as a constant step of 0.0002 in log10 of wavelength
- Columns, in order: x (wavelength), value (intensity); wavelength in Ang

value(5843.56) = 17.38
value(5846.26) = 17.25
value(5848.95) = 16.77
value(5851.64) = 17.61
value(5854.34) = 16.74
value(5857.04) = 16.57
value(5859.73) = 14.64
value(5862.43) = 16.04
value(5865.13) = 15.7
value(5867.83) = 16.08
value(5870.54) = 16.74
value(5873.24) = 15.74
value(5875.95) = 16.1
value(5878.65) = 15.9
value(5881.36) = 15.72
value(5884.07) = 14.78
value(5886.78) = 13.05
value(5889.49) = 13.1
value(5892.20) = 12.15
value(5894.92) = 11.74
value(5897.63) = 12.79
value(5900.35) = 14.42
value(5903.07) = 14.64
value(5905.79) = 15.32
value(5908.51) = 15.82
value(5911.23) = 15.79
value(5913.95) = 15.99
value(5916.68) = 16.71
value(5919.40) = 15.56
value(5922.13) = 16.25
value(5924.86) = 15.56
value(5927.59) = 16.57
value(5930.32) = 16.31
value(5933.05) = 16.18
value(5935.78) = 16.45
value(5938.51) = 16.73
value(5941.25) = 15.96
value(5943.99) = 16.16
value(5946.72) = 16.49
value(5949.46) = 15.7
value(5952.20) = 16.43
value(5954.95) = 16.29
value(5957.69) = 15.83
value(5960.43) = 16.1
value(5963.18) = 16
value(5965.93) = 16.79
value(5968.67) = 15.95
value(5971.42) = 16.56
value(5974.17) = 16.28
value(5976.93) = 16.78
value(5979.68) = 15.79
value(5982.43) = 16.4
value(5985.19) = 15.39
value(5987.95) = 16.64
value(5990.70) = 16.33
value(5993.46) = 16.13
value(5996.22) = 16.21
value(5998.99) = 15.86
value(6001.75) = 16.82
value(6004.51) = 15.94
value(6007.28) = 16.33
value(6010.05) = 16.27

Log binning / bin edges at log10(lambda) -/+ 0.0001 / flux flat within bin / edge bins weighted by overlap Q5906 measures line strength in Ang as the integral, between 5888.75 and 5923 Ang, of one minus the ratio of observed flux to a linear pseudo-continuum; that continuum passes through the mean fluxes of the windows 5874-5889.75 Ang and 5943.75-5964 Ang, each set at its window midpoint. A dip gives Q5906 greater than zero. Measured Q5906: 1.56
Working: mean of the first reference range 14.9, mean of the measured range 14.6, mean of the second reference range 16.1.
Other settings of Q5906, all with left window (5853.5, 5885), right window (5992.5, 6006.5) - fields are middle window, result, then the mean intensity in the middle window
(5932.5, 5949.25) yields -0.2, 16.3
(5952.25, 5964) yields 0.0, 16.1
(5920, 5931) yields -0.1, 16.1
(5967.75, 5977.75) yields -0.2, 16.4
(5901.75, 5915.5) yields 0.4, 15.5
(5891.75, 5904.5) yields 2.2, 13.2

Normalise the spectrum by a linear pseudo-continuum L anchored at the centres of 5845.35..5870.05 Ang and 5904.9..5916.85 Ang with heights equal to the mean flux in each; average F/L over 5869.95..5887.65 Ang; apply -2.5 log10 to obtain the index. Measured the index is 0.050 mag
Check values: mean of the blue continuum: 16.4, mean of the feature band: 15.4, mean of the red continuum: 15.9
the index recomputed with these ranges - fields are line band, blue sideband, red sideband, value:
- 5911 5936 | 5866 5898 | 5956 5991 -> -0.06 mag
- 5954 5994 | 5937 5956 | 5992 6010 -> 0.00 mag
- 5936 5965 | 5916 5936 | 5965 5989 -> 0.00 mag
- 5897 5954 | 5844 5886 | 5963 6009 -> 0.02 mag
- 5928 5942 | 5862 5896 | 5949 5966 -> -0.04 mag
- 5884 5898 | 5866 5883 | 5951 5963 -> 0.25 mag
